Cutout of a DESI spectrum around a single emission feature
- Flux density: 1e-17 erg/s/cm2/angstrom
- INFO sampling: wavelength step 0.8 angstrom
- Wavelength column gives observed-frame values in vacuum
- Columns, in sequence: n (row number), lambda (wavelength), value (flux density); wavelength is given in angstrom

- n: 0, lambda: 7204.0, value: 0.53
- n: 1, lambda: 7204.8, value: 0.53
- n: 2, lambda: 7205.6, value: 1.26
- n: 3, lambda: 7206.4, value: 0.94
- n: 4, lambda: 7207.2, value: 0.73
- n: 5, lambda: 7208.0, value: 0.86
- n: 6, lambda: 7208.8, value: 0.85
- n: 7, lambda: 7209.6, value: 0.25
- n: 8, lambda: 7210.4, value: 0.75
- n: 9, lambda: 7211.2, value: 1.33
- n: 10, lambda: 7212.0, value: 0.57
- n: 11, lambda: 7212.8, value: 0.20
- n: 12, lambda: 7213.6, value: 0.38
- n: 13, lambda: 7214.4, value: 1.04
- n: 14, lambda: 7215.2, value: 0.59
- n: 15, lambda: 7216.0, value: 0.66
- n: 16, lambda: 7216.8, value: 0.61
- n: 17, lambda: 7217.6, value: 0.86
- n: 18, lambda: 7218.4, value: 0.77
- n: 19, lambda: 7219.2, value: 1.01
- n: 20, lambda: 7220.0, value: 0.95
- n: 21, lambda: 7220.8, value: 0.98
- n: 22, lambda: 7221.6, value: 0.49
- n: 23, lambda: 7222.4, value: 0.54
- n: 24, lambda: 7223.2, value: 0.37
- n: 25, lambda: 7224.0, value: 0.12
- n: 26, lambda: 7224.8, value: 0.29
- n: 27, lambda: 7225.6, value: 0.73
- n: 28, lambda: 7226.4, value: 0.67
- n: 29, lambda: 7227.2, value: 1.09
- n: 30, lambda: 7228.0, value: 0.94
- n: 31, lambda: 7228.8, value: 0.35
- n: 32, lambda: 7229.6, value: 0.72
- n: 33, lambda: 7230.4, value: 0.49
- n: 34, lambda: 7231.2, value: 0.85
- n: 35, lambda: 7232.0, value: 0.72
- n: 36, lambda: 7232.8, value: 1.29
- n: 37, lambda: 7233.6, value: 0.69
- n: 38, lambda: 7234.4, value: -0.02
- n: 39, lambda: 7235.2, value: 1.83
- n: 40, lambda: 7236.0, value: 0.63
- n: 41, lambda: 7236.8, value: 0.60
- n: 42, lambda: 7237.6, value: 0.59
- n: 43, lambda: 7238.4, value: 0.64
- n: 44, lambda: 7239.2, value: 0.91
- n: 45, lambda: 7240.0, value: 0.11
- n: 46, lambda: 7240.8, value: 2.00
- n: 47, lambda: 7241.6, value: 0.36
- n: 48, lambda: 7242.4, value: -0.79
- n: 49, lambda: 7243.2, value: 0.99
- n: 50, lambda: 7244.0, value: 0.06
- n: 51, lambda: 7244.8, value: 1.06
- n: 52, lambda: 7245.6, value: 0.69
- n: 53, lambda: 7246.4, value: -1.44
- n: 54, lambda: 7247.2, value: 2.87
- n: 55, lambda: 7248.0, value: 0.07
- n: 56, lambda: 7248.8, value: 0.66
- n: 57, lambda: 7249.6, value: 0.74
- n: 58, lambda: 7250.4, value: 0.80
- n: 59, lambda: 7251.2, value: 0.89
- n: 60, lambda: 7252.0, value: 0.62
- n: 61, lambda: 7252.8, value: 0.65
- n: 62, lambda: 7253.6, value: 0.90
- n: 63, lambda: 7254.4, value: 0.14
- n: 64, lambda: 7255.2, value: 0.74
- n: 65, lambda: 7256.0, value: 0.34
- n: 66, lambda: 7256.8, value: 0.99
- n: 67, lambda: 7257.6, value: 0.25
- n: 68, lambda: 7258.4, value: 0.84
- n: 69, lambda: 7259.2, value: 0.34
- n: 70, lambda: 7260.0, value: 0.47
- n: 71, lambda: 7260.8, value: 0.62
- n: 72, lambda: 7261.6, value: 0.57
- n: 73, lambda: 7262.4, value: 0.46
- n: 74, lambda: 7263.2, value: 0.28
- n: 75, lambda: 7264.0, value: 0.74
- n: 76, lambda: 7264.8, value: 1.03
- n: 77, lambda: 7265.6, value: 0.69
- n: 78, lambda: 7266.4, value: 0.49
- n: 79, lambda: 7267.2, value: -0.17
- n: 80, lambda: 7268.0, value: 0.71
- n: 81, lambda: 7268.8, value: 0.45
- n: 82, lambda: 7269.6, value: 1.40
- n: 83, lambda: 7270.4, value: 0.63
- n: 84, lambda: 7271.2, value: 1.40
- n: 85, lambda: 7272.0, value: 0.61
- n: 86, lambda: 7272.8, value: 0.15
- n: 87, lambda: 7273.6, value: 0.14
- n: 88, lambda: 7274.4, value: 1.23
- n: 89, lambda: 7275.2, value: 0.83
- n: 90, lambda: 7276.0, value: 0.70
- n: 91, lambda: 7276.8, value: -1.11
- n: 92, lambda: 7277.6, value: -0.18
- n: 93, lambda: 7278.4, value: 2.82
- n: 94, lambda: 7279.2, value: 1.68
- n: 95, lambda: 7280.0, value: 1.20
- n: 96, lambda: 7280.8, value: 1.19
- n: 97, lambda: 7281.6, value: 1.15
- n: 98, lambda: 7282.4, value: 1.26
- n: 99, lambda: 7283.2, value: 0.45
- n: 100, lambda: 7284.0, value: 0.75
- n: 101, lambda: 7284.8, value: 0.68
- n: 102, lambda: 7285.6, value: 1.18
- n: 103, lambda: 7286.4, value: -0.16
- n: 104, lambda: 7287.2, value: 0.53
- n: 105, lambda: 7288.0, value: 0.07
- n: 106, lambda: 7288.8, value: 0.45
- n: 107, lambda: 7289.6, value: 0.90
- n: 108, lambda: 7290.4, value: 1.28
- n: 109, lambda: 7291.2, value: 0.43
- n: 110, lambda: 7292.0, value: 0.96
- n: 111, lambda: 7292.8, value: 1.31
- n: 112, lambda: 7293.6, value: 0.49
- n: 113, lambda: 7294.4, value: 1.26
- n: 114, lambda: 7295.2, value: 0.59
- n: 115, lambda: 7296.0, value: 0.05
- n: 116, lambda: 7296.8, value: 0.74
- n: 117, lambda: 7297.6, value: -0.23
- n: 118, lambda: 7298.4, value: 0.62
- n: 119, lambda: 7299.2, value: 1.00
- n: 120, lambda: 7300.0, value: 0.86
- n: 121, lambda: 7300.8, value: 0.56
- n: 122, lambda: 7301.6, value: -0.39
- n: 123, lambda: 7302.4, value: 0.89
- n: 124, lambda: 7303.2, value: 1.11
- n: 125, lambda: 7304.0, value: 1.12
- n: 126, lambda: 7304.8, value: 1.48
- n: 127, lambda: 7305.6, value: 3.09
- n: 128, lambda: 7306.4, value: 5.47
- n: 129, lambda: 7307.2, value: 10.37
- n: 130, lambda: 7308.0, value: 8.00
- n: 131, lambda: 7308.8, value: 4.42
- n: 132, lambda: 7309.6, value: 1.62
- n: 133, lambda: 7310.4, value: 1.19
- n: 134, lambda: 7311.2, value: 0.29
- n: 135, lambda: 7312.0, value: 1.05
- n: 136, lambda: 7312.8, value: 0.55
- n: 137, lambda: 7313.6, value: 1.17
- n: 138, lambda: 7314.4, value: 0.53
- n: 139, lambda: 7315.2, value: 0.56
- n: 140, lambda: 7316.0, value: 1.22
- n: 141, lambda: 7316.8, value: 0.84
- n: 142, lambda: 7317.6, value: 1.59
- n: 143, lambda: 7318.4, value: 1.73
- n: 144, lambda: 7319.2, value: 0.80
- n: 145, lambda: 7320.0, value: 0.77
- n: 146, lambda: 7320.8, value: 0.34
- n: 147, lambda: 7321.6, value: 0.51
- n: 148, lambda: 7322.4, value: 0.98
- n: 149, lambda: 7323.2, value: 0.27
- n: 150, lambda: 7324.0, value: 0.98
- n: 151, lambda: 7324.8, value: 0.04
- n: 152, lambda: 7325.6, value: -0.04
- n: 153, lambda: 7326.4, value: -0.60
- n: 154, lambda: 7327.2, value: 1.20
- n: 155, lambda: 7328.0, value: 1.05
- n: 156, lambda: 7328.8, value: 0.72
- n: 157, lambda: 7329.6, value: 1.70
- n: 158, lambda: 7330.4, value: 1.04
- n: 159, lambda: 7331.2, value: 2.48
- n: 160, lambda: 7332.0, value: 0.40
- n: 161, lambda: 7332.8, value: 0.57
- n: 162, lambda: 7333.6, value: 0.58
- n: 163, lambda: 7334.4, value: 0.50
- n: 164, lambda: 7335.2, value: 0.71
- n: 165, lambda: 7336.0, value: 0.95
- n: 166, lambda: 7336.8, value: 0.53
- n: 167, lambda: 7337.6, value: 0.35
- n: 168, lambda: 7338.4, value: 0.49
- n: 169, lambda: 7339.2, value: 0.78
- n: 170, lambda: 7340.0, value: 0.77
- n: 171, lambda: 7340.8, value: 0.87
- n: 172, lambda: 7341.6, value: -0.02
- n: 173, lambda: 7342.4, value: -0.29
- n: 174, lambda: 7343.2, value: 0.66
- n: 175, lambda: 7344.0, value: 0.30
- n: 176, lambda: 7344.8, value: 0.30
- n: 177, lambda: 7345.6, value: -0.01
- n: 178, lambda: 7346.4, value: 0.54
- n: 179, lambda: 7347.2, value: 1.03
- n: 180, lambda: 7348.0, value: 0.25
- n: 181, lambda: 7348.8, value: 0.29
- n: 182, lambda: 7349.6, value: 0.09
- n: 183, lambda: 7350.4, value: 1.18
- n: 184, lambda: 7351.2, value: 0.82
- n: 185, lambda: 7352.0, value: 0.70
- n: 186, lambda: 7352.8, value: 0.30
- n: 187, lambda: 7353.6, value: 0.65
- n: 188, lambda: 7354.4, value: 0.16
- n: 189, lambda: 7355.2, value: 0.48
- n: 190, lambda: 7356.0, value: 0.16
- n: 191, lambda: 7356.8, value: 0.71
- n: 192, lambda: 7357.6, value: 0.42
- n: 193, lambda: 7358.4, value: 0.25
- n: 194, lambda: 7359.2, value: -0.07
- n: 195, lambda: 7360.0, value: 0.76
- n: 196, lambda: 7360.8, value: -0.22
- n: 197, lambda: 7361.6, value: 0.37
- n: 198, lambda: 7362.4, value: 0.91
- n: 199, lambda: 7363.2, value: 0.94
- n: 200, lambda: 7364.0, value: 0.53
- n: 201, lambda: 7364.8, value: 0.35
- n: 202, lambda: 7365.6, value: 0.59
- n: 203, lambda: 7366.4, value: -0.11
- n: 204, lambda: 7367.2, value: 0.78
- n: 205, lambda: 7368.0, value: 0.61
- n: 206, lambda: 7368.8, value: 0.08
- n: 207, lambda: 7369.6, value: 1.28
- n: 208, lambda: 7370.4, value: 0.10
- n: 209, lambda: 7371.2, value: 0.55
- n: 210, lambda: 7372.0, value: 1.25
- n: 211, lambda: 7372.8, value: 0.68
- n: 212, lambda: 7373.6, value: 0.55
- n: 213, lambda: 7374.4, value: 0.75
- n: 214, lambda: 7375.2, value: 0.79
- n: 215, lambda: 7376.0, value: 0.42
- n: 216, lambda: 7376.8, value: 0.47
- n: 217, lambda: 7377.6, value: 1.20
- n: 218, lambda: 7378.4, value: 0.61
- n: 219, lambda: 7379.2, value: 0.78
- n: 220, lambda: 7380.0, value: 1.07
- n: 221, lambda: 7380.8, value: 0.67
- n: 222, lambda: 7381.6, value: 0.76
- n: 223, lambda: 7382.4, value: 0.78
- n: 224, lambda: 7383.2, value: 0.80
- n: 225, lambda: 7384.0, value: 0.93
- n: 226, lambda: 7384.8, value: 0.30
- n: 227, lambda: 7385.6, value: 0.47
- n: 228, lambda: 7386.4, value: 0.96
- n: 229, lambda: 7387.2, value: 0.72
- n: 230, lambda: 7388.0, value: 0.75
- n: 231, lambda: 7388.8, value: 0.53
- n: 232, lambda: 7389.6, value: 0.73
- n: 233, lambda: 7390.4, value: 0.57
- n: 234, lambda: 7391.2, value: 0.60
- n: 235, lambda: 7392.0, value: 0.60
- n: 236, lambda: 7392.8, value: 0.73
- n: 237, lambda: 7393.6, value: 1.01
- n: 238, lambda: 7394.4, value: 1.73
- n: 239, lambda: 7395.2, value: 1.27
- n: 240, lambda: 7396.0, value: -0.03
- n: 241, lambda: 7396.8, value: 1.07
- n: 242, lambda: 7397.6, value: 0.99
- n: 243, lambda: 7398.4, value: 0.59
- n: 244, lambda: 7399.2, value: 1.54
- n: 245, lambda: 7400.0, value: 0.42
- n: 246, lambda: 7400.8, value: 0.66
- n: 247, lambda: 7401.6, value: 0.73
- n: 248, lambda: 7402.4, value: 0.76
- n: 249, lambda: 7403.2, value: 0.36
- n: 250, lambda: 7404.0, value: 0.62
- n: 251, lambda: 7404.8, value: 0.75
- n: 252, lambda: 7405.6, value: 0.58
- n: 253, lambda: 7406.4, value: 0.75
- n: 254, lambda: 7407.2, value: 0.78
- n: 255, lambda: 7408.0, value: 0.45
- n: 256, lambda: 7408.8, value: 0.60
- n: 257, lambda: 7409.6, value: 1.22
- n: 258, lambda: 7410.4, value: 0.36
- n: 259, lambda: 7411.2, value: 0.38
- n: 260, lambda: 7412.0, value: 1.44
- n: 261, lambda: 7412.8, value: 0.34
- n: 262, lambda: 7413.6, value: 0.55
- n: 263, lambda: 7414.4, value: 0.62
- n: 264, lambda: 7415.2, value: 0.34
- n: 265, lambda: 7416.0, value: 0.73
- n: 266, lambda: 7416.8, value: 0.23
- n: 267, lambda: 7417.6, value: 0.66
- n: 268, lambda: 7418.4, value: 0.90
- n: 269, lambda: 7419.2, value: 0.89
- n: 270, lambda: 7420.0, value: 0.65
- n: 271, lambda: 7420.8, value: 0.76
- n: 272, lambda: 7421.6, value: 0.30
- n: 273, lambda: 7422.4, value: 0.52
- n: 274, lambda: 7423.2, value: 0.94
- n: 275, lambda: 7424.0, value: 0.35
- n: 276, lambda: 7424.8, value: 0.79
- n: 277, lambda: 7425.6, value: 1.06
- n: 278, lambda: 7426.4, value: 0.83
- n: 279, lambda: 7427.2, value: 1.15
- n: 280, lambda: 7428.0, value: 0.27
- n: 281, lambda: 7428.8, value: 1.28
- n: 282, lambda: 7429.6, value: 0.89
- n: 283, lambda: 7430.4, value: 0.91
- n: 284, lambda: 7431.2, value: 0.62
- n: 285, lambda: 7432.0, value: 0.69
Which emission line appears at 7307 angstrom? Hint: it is H-alpha 6563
